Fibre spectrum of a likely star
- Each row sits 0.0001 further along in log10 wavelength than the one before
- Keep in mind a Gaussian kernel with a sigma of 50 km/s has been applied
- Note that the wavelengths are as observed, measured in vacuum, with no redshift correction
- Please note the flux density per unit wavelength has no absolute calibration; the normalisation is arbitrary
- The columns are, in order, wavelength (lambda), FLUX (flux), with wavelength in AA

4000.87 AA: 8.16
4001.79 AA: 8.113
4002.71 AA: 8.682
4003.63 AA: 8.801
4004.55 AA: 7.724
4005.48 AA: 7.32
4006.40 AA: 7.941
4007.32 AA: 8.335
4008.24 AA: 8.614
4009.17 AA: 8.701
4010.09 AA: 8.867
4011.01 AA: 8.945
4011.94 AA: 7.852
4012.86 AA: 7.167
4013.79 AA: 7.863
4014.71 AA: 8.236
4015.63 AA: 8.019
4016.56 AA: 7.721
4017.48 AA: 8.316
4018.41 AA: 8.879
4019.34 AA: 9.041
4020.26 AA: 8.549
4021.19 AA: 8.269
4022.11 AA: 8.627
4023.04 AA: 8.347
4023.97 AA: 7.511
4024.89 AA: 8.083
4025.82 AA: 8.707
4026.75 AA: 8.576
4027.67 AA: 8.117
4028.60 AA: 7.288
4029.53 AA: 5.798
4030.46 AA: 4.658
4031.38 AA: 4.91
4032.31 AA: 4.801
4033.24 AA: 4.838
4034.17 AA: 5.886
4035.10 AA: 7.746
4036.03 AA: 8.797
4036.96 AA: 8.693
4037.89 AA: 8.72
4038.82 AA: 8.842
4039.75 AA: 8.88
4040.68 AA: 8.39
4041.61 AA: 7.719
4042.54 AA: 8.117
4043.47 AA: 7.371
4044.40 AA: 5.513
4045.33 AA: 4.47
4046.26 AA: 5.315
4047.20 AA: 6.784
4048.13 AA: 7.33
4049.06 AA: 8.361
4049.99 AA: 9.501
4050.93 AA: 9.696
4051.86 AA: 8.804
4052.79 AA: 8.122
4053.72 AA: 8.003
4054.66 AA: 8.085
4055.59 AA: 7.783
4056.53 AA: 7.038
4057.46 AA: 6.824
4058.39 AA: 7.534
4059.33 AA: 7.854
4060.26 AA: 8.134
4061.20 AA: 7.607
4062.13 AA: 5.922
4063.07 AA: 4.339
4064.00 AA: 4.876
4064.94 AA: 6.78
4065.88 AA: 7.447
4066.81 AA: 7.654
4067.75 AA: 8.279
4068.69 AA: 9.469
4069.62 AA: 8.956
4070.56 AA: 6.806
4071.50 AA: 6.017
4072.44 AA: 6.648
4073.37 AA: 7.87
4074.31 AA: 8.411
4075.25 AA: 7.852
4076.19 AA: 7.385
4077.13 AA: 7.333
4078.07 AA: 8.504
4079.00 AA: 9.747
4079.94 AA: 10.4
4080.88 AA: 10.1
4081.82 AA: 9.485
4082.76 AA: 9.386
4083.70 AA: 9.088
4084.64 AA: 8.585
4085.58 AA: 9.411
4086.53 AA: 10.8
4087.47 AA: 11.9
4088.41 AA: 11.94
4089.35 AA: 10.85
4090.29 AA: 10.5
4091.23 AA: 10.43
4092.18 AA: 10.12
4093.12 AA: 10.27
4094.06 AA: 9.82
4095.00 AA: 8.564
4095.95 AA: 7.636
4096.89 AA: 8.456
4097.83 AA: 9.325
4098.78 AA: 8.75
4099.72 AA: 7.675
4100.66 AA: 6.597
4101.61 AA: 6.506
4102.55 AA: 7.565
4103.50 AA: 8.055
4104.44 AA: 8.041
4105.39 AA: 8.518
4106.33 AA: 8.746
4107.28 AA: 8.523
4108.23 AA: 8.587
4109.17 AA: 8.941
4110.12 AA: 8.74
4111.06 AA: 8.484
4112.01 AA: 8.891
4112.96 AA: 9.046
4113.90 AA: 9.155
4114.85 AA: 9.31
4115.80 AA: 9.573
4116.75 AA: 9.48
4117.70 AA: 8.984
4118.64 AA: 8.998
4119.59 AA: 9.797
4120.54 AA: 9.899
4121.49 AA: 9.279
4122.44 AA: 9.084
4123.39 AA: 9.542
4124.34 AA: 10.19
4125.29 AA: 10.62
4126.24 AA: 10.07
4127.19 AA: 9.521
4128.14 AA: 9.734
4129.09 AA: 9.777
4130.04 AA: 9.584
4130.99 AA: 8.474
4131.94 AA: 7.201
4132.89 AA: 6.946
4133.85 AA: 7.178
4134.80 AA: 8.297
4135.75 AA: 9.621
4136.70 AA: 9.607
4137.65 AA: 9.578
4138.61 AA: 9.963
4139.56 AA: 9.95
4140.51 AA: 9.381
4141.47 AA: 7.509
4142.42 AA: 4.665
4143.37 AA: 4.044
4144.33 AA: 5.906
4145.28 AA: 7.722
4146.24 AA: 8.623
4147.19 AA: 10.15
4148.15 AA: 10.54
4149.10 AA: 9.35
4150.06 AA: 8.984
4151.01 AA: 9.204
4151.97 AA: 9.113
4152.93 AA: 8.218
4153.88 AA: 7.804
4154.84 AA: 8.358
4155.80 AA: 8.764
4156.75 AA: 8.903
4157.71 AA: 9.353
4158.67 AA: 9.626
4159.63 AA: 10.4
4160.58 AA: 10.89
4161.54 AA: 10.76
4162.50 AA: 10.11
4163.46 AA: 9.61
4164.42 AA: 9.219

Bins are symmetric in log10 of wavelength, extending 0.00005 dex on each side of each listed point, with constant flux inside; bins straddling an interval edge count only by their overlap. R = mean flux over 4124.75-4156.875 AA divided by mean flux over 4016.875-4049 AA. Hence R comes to 1.16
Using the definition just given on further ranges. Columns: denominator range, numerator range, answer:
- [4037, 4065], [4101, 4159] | 1.17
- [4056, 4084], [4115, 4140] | 1.19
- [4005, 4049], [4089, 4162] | 1.17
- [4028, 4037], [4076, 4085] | 1.45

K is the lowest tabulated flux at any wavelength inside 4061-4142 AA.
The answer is 4.339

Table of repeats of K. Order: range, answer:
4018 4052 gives 4.47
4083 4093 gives 8.585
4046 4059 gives 5.315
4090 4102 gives 6.506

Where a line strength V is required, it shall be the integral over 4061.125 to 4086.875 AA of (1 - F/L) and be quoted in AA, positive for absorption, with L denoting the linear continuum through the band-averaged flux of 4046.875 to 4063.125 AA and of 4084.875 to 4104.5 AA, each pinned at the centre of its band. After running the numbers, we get 1.3 AA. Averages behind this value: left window 7.74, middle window 8.04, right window 9.22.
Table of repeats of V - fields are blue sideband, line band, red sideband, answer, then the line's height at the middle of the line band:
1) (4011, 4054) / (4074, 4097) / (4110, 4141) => -2.6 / 8.54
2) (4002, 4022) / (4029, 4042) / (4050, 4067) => 1.3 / 7.84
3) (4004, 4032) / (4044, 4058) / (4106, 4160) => 1.2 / 8.17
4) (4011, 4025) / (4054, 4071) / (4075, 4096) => 3.4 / 9.14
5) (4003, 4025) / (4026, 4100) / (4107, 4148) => 4.0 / 8.49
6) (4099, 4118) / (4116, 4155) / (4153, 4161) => 0.2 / 8.88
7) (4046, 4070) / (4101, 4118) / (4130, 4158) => -1.1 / 8.07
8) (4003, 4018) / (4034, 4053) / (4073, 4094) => 2.2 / 8.8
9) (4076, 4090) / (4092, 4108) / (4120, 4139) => 1.9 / 9.53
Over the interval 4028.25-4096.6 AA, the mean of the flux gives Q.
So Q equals 8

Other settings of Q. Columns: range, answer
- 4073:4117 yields 9.01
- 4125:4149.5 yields 8.6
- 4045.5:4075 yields 7.46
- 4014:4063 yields 7.57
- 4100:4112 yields 8.13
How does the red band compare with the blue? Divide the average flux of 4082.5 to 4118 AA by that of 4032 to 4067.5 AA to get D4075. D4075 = 1.24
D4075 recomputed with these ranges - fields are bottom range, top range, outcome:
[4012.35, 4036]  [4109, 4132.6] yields 1.24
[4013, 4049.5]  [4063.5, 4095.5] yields 1.18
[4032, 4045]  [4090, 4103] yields 1.17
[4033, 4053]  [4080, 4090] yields 1.33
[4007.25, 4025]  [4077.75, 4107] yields 1.11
